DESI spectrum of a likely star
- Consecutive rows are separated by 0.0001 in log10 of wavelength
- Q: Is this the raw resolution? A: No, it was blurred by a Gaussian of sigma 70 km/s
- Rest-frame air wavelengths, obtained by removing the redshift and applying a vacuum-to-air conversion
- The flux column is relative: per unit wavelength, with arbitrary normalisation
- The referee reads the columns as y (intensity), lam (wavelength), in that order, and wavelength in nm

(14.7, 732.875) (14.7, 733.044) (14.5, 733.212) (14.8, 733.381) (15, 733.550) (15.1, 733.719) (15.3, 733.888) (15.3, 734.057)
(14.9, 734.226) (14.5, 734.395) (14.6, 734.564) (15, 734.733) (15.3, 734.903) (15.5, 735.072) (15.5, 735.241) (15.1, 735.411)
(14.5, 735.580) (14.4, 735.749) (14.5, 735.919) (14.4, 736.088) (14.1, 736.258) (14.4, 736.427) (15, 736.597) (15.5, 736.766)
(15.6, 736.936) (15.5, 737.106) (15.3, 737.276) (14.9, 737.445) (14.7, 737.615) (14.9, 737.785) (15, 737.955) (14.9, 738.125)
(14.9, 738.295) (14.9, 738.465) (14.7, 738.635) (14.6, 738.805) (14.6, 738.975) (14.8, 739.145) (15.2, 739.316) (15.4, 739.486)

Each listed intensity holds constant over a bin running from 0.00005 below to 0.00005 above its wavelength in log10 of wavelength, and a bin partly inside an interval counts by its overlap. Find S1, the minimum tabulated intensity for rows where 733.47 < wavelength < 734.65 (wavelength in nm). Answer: 14.5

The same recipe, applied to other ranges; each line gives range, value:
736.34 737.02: 14.4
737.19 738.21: 14.7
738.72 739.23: 14.6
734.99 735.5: 15.1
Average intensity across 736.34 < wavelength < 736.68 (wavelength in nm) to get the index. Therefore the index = 14.7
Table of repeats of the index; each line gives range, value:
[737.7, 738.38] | 14.9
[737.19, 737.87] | 15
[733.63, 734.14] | 15.2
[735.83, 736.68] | 14.5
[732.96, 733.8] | 14.8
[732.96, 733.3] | 14.6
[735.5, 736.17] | 14.5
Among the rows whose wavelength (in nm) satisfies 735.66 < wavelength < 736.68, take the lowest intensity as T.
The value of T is 14.1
